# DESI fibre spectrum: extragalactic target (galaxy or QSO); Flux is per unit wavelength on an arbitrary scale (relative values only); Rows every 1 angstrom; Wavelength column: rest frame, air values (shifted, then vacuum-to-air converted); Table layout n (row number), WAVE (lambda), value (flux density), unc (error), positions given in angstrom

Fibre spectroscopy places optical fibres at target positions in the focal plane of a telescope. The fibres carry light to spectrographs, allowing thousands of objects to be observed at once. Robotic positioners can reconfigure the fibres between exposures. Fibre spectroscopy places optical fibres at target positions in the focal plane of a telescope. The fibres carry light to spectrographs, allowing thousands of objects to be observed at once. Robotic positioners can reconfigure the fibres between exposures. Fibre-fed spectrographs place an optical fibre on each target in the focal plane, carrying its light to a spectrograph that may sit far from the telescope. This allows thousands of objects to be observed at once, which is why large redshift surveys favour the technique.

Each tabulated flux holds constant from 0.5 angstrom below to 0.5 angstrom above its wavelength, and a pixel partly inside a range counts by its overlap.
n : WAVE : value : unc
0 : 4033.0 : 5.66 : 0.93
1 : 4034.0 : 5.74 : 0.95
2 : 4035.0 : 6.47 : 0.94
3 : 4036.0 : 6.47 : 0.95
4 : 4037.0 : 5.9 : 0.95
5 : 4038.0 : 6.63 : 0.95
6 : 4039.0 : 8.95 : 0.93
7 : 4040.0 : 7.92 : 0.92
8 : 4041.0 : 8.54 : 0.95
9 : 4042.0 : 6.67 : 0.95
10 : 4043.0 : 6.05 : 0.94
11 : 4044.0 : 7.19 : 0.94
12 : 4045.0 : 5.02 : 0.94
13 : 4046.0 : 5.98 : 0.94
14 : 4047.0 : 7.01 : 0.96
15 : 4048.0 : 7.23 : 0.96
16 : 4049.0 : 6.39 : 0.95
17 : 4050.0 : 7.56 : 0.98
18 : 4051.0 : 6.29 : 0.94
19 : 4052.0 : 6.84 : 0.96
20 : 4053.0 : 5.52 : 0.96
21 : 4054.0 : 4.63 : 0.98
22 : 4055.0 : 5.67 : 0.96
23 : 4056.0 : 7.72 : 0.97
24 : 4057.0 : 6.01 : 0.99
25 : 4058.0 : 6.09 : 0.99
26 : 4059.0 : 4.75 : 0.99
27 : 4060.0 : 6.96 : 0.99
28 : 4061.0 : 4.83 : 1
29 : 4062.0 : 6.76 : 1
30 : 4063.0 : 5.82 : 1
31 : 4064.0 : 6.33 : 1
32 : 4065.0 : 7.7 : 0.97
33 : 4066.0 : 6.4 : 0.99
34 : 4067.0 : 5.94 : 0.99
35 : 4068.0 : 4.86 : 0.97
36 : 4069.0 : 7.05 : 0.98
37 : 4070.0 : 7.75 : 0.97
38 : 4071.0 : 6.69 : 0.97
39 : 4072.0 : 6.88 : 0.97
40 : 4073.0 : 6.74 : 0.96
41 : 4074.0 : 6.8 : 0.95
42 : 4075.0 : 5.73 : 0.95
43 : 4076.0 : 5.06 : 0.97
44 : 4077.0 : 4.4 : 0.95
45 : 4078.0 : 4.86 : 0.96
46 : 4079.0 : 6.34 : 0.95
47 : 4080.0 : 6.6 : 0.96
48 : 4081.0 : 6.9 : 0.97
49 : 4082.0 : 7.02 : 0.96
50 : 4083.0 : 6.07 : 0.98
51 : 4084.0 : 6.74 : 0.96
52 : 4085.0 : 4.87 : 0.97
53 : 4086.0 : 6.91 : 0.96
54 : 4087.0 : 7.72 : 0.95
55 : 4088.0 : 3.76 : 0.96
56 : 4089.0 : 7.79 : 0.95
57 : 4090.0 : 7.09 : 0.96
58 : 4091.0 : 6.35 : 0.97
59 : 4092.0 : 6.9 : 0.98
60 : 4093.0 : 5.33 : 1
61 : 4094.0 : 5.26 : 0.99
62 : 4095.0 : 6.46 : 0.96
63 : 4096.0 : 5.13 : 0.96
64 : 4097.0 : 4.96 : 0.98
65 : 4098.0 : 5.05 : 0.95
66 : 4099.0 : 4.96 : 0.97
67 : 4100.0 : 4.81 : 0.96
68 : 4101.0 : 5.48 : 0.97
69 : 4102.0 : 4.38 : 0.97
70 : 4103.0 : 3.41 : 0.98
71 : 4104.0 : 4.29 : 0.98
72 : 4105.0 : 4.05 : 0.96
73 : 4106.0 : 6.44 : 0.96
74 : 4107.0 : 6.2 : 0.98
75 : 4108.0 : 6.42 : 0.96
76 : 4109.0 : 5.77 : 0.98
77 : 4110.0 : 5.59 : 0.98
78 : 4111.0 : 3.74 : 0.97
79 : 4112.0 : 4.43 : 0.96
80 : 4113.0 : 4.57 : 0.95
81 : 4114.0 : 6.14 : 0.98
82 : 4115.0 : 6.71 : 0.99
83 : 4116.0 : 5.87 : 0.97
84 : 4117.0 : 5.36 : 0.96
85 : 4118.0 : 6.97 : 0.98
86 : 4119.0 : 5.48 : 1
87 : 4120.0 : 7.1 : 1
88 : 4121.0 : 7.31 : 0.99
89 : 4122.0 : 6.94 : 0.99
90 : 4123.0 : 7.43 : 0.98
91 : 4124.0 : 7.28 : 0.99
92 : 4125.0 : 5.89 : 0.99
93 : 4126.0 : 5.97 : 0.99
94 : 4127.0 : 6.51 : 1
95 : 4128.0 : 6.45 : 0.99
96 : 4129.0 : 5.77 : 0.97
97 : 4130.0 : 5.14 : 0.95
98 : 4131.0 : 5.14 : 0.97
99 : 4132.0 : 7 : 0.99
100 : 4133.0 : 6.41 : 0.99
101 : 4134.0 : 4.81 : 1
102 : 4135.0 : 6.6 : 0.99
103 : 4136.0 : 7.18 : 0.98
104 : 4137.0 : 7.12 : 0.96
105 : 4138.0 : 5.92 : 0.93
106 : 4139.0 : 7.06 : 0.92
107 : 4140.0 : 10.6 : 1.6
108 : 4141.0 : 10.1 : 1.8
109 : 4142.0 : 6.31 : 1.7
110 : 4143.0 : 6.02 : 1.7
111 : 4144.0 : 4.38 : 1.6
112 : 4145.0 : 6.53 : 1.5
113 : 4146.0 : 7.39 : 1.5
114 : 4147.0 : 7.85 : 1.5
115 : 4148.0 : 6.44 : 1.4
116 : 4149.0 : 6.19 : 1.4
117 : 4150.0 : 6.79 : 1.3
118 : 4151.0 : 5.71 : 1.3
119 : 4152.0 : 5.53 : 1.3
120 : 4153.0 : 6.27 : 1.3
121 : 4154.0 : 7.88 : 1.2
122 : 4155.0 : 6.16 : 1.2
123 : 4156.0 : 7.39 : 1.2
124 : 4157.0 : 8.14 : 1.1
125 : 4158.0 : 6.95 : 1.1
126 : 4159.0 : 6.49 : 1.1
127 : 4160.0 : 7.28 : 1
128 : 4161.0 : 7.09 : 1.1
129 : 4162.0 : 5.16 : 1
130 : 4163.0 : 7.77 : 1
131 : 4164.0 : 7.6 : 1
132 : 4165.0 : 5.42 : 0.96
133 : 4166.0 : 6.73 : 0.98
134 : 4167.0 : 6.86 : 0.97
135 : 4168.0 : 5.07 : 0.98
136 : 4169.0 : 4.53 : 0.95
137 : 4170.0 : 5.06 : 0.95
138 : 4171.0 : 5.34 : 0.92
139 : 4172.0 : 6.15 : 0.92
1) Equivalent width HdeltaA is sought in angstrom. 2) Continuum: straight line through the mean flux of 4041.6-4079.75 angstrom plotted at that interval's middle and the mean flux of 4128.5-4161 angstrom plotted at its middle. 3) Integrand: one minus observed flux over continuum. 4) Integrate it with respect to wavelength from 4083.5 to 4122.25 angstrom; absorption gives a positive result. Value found 4.6 angstrom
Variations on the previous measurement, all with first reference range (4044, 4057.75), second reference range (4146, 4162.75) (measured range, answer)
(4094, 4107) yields 3.0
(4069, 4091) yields 0.4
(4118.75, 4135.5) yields 0.8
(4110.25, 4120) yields 1.5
